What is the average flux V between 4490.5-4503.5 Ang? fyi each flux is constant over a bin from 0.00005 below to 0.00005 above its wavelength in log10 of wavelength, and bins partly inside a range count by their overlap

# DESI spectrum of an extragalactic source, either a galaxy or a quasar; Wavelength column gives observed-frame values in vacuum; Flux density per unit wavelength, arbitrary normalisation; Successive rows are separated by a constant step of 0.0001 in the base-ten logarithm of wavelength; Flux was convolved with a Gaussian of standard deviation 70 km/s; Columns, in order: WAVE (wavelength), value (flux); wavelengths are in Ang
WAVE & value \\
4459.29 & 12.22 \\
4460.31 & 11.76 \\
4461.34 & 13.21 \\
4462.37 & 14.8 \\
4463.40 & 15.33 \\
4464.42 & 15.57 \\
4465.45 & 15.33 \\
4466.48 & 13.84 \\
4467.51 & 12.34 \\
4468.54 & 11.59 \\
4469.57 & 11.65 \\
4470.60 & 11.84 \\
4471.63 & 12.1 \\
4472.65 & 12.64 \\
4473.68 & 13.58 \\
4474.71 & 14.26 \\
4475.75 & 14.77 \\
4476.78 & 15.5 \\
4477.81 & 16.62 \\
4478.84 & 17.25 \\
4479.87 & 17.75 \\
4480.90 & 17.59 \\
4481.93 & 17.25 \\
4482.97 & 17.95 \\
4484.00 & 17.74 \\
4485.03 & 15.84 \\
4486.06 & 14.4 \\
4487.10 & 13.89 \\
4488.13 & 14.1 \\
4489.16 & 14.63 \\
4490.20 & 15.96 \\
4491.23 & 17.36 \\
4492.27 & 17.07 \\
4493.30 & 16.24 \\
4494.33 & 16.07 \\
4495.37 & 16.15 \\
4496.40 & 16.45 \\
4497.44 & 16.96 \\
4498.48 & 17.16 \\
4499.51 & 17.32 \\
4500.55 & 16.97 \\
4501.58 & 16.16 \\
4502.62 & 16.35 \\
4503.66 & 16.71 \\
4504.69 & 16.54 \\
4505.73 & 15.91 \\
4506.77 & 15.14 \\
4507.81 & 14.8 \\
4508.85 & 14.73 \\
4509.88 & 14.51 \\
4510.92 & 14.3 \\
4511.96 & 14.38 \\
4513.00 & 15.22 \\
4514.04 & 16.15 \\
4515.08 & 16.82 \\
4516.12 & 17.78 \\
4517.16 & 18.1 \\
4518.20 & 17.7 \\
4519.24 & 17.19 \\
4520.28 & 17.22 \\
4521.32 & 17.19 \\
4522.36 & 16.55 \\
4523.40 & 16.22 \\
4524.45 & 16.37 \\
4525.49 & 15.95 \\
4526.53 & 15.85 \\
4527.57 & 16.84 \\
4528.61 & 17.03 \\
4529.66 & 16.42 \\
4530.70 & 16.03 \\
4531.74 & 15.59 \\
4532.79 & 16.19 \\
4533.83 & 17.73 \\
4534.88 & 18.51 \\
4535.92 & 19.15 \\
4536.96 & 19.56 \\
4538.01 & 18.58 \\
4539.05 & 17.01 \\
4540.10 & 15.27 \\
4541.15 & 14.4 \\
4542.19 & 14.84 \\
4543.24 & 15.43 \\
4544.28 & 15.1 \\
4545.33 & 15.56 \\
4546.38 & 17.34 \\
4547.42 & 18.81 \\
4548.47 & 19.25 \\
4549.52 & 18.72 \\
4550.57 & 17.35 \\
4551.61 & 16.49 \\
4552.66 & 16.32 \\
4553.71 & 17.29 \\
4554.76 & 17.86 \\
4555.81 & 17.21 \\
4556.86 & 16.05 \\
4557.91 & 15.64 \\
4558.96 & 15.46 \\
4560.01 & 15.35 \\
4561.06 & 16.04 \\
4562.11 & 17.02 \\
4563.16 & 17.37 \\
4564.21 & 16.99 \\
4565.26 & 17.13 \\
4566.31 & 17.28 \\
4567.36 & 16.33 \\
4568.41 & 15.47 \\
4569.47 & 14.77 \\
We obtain 16.7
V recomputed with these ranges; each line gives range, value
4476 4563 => 16.5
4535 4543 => 17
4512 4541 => 16.9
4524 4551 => 16.9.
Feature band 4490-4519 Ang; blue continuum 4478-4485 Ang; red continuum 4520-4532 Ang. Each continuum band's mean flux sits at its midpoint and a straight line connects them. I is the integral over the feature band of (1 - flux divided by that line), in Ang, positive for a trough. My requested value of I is 1.13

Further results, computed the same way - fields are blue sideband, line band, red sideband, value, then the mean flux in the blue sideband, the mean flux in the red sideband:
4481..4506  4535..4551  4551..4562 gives -0.7 Ang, 16.3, 16.4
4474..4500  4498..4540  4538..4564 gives -0.4 Ang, 16.2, 16.6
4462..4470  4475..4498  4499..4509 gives -1.8 Ang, 13.8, 16.1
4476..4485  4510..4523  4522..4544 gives 0.2 Ang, 17.1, 16.6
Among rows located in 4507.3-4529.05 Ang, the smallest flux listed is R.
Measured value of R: 14.3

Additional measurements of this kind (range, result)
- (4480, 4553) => 13.89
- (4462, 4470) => 11.59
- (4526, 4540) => 15.59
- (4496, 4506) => 15.91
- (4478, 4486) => 15.84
